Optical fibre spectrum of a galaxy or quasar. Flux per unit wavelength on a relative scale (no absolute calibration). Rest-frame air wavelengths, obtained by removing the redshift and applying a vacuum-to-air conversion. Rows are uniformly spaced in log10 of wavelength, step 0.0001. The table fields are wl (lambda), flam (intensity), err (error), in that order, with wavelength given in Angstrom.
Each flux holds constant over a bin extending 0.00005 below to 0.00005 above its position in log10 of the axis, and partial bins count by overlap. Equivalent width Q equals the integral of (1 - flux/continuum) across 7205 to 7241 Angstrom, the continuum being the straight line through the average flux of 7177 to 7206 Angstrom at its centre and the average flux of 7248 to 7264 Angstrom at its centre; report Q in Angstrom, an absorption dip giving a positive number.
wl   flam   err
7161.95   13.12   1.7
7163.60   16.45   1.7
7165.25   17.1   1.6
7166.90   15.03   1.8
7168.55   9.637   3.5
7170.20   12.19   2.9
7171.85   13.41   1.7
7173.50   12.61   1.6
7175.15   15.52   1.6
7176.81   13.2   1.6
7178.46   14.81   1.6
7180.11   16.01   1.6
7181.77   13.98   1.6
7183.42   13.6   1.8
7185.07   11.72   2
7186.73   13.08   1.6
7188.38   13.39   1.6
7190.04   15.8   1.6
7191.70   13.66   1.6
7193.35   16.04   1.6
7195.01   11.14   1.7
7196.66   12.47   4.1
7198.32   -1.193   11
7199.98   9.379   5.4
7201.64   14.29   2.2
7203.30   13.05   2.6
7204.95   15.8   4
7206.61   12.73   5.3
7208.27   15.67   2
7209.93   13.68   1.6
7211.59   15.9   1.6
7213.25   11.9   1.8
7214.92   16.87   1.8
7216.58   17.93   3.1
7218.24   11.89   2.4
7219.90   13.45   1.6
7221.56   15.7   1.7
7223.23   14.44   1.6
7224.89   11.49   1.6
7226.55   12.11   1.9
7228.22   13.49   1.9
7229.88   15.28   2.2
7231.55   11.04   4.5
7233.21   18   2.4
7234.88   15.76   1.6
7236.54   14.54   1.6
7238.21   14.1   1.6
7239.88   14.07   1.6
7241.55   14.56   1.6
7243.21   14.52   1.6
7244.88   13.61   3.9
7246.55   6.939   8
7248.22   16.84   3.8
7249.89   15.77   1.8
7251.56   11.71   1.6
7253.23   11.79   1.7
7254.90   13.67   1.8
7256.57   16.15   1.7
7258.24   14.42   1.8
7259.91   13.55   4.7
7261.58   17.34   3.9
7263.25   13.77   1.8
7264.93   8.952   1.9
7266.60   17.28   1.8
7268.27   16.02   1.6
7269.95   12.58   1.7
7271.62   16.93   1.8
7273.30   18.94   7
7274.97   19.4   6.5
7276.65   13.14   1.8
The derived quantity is -2.0 Angstrom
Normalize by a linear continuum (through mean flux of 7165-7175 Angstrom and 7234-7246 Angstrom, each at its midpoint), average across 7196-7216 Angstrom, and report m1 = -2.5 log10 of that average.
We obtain 0.10 mag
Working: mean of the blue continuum 13.3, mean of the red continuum 14.3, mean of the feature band 12.6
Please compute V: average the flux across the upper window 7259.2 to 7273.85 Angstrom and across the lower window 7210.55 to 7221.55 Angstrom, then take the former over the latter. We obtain 1.02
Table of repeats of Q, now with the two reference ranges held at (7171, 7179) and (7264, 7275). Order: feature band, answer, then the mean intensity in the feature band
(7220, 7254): 2.54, 13.8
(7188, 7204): 2.77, 11.7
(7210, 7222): -0.13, 14.7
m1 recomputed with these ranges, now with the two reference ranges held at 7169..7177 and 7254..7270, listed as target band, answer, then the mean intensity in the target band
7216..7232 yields 0.019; 13.7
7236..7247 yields 0.063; 13.4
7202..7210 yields -0.045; 14.3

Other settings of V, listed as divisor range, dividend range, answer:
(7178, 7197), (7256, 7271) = 1.05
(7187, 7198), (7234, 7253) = 1.06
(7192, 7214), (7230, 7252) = 1.13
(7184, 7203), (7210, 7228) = 1.19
